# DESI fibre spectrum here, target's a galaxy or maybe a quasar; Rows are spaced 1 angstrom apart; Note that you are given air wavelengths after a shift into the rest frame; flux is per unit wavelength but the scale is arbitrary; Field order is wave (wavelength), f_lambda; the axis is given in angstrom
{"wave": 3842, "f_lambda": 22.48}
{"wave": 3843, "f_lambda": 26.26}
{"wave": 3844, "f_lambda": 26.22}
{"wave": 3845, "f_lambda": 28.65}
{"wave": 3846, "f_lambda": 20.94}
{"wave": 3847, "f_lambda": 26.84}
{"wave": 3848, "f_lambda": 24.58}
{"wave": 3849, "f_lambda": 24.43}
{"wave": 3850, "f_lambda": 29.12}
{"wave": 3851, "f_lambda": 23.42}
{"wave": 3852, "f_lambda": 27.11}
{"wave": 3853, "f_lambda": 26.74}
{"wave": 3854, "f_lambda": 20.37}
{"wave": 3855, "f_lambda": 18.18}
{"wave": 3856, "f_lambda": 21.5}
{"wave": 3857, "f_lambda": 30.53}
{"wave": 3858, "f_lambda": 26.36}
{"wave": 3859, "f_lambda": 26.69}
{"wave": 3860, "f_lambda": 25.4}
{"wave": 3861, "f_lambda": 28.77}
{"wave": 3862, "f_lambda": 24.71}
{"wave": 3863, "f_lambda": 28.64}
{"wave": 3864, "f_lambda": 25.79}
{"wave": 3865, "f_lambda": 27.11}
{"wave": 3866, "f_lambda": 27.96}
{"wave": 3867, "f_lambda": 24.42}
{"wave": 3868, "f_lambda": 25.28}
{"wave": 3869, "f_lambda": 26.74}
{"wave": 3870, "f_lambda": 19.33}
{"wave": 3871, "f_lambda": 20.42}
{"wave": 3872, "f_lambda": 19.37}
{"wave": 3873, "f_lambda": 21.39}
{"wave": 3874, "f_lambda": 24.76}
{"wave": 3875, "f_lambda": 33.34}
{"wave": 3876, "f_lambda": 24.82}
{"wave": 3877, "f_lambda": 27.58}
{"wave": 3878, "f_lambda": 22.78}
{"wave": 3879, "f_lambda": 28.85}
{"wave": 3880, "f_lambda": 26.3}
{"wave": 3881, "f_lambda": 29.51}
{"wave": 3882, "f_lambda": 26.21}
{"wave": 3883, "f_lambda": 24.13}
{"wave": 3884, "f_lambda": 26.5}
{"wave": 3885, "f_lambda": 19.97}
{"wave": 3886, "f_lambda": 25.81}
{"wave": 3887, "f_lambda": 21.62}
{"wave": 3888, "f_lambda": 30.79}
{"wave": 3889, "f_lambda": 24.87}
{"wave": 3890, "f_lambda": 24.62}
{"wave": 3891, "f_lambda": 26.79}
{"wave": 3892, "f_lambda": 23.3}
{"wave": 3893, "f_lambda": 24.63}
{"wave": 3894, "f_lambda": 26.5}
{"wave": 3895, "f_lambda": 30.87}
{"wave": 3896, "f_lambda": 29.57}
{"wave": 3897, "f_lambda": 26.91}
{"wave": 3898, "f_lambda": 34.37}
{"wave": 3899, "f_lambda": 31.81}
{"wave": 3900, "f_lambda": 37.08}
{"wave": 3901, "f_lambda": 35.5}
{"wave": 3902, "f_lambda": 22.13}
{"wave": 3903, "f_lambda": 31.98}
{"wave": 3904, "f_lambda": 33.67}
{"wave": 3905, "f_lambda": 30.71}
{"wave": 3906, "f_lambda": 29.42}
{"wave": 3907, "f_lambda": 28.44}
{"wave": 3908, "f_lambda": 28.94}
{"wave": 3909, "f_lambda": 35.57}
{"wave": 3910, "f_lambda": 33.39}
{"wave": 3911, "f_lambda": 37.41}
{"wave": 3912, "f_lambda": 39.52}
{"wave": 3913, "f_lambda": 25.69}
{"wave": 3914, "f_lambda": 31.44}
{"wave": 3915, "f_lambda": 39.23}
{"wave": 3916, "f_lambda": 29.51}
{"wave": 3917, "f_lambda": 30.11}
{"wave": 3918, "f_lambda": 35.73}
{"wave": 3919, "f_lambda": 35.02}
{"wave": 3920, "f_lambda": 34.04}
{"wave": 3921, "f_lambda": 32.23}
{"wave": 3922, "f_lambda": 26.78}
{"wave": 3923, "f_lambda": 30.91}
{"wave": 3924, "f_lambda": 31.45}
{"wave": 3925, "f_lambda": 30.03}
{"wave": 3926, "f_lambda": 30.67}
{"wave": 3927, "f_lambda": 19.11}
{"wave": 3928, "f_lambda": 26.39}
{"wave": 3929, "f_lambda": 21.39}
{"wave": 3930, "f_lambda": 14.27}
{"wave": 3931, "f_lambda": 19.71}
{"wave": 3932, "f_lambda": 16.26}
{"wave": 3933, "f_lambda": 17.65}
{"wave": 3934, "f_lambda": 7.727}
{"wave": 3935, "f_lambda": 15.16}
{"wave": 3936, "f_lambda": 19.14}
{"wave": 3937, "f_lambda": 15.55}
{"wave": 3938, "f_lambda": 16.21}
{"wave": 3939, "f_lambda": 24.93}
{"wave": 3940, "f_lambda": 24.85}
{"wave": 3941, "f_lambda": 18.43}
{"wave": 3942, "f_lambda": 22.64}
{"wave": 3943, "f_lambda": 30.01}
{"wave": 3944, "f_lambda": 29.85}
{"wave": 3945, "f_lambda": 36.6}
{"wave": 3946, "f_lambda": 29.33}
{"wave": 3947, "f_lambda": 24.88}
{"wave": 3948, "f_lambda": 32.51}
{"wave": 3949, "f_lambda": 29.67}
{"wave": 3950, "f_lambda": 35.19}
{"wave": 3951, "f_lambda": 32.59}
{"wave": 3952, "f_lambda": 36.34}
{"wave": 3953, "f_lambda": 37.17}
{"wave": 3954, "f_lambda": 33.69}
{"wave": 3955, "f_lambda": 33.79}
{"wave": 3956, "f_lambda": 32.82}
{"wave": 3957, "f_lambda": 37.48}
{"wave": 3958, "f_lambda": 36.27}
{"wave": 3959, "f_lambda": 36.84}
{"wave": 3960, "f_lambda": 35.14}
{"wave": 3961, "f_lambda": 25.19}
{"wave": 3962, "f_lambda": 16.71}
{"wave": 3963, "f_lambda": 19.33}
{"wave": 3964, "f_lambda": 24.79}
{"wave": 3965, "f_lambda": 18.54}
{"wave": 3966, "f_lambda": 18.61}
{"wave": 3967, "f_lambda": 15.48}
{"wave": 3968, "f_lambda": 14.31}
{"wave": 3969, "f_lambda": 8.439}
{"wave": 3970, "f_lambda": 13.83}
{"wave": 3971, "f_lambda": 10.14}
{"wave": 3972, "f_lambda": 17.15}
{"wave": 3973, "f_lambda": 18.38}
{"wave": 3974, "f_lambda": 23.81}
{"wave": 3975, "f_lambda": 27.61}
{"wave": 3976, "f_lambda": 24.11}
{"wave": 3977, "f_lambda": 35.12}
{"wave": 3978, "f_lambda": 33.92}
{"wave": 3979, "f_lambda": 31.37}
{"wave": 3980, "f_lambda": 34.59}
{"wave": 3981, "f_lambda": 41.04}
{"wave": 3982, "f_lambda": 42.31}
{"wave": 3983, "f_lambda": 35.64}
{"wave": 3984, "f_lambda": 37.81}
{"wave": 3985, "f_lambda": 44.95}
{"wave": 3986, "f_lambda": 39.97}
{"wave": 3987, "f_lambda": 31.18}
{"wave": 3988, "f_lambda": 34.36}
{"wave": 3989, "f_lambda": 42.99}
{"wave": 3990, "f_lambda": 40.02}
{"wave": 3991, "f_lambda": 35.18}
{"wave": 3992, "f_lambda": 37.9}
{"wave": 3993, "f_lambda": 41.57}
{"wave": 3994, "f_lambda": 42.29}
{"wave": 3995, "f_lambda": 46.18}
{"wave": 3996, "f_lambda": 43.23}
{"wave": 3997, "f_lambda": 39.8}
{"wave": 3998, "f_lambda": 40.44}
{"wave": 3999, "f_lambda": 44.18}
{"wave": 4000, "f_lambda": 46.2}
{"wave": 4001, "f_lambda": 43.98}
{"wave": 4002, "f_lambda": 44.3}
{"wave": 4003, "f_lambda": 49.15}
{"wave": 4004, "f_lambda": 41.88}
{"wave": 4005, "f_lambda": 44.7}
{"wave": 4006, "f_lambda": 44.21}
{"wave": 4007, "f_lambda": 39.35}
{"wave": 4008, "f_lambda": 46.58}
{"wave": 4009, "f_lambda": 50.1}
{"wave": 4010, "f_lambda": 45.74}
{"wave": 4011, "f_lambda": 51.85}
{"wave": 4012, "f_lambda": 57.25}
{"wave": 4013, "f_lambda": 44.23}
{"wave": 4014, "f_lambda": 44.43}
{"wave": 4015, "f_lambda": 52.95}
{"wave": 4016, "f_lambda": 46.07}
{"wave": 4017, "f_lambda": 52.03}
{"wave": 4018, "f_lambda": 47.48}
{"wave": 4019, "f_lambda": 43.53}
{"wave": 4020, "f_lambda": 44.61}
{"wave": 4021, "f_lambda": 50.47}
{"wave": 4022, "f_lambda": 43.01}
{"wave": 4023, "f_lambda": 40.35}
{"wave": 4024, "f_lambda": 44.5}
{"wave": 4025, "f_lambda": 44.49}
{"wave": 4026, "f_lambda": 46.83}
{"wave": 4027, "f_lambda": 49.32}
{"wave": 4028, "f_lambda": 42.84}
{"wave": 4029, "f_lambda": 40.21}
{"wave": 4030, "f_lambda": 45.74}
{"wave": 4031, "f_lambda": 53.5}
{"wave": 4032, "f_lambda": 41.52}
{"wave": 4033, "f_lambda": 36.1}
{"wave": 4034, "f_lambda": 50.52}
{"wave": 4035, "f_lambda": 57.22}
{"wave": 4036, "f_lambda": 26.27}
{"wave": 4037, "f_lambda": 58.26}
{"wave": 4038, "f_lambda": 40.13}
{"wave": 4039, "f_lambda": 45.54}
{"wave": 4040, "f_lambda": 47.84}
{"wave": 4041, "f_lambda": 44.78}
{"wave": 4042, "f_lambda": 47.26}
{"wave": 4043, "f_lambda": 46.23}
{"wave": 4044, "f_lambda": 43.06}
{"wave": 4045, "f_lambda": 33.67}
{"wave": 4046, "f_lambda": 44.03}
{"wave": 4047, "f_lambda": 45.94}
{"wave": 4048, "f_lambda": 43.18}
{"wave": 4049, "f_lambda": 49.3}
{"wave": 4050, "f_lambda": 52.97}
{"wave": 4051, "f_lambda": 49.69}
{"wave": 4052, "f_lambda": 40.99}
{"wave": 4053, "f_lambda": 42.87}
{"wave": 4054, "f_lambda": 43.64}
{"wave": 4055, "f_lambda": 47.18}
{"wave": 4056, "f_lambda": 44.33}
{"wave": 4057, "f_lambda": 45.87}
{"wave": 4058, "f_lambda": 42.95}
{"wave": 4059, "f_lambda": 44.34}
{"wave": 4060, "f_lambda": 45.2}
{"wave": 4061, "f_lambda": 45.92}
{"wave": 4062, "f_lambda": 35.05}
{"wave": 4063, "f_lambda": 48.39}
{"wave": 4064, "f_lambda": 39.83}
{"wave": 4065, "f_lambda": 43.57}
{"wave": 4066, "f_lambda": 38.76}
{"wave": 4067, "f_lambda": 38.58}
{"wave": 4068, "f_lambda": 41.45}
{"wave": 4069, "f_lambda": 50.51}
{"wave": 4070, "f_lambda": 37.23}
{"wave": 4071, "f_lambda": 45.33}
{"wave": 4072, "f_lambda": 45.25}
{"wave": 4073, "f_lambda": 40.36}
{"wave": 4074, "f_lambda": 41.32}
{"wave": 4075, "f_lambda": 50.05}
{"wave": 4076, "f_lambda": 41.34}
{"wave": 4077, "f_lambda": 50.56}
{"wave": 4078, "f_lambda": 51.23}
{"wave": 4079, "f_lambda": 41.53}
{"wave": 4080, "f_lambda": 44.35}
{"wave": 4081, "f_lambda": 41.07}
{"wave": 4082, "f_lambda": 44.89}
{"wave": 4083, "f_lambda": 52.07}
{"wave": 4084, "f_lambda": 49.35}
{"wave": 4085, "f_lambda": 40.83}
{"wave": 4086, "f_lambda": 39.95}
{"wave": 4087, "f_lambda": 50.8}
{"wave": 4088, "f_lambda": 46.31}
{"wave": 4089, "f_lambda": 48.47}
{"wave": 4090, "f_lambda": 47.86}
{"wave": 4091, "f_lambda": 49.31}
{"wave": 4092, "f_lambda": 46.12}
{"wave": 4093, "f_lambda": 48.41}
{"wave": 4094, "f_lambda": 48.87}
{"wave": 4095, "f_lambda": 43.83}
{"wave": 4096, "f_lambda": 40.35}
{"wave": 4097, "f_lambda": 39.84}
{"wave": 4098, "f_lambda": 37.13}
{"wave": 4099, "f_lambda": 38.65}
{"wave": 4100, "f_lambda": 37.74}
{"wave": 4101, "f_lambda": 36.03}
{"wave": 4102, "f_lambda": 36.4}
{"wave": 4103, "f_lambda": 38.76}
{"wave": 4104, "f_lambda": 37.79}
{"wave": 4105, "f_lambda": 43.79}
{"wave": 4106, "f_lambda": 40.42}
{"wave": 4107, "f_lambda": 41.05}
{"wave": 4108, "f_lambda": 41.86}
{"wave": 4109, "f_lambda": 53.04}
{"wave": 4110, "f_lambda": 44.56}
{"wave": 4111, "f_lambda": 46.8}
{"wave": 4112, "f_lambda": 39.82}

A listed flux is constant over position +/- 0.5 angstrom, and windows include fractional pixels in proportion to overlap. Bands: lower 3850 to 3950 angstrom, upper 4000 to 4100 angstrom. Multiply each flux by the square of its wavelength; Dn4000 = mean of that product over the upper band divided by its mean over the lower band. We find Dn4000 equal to 1.8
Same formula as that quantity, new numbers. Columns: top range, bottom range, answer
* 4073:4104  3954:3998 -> 1.50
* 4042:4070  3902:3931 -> 1.56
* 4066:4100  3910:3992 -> 1.68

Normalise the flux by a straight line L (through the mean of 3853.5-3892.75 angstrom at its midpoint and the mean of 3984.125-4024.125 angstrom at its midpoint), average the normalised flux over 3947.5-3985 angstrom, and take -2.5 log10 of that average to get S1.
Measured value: 0.33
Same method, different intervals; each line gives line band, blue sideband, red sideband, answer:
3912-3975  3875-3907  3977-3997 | 0.29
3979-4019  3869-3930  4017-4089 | -0.11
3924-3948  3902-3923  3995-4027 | 0.49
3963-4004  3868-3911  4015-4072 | 0.17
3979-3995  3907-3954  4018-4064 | -0.07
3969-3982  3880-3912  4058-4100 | 0.35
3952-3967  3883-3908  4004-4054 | 0.26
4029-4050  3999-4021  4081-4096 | 0.04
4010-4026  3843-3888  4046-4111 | -0.21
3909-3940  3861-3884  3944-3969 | 0.04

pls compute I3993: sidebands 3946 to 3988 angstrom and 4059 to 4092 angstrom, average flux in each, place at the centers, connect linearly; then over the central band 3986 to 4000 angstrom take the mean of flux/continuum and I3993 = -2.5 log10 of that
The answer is -0.23 mag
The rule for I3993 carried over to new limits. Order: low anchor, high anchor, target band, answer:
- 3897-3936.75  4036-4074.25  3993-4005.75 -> -0.16 mag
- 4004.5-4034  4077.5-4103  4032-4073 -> 0.02 mag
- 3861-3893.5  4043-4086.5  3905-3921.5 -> -0.14 mag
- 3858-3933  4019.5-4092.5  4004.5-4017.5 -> -0.19 mag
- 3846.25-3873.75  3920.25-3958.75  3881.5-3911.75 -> -0.13 mag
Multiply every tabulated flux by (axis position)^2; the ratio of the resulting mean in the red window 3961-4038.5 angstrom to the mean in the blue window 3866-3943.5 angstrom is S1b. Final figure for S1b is 1.52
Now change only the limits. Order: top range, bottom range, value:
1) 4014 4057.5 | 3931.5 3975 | 1.95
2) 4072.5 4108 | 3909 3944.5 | 1.81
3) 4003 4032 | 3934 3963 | 1.71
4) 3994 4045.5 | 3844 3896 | 1.92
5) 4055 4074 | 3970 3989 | 1.44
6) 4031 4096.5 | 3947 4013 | 1.35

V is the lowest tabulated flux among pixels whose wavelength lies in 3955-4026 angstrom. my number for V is 8.439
